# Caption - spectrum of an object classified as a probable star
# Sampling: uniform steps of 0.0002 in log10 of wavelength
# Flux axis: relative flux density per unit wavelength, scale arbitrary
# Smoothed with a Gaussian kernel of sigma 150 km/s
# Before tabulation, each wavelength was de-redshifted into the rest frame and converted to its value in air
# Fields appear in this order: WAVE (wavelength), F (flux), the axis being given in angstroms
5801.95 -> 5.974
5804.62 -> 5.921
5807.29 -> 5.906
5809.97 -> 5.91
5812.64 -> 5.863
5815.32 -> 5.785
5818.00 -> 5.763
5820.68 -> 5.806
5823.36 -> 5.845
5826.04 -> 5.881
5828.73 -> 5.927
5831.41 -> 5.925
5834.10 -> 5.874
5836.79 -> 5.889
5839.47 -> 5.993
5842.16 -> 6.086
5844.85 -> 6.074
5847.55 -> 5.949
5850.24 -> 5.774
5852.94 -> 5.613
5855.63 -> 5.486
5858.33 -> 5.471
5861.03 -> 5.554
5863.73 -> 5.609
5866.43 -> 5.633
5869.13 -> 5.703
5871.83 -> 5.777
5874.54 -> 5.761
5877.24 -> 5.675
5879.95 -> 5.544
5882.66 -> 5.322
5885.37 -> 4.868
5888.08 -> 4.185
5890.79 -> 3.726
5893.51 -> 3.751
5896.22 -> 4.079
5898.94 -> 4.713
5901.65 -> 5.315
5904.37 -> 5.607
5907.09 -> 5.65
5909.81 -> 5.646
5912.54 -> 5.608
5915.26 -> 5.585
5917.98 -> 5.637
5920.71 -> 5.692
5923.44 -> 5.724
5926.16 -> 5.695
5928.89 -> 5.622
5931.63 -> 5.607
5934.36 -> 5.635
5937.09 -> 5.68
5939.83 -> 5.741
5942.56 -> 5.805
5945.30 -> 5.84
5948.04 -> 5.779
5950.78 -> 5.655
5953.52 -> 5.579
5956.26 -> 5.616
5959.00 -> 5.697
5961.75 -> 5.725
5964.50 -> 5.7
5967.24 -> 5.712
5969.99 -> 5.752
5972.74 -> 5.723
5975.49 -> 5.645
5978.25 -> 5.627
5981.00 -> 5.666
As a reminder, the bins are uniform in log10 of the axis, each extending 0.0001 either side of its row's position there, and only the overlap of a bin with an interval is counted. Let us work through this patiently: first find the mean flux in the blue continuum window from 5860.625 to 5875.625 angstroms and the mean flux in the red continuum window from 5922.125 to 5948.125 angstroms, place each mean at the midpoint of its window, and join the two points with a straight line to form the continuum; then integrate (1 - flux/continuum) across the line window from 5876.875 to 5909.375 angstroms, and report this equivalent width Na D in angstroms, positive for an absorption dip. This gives 4.7 angstroms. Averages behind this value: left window 5.68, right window 5.71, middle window 4.87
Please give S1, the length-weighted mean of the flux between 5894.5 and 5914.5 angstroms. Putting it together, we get 5.22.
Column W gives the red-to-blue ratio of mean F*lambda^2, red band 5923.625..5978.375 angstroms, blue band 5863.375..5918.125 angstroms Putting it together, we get 1.12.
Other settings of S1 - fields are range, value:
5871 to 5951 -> 5.36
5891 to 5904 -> 4.49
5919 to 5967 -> 5.69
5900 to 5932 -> 5.61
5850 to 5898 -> 5.18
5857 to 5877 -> 5.65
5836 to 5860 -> 5.81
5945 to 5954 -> 5.71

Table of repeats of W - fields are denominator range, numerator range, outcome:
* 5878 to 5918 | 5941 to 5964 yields 1.16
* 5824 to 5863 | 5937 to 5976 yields 1.02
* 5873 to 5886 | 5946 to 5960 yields 1.06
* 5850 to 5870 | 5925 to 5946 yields 1.05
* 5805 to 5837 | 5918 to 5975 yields 1.01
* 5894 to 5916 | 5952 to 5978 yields 1.11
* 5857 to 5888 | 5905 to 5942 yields 1.05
